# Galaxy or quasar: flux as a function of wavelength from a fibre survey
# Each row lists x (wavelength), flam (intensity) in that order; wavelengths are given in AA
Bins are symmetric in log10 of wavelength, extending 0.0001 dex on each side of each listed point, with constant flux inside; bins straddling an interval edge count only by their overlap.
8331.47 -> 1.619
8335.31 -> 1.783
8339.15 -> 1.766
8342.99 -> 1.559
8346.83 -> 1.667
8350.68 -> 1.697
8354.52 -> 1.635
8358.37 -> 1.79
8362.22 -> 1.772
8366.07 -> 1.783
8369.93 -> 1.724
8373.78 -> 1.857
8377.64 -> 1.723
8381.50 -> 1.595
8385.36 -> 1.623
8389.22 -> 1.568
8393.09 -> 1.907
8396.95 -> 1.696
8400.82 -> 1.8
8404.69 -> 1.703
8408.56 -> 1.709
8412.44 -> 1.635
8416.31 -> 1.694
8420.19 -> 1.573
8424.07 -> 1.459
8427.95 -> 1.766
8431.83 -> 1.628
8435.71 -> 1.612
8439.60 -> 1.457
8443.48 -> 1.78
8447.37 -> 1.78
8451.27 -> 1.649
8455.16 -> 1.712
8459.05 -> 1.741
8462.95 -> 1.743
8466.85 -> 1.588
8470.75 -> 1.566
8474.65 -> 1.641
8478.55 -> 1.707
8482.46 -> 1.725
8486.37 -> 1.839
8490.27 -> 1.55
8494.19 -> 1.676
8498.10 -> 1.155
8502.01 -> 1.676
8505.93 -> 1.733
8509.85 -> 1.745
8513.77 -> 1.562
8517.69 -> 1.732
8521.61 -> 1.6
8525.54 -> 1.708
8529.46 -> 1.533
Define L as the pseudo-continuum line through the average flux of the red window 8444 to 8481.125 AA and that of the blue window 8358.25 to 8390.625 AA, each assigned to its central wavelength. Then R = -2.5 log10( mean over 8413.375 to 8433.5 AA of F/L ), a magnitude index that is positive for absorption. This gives 0.05 mag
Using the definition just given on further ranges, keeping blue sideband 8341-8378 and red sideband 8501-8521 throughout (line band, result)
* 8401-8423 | 0.03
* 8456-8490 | 0.00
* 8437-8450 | 0.02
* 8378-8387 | 0.06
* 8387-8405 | -0.02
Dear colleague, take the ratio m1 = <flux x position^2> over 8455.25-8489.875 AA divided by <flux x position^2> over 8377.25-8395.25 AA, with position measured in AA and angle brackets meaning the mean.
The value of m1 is 1.0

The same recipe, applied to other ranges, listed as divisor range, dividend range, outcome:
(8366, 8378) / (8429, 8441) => 0.91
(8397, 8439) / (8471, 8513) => 1.01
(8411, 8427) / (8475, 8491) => 1.09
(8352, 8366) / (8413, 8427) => 0.93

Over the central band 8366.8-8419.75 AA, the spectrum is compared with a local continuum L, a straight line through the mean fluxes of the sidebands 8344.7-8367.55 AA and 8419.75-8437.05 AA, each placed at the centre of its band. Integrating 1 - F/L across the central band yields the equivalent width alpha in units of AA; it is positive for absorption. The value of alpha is -1.4 AA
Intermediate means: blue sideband 1.72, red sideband 1.61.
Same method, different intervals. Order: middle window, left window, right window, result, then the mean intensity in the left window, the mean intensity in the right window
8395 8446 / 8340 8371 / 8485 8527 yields 0.5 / 1.7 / 1.63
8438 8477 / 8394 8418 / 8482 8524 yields 0.1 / 1.72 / 1.63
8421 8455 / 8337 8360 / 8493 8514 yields -0.3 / 1.69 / 1.59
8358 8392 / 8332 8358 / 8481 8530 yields -0.8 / 1.69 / 1.64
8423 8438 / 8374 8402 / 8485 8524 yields 0.5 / 1.71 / 1.62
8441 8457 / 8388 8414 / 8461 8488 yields -0.2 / 1.72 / 1.68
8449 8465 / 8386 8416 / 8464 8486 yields -0.4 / 1.71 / 1.66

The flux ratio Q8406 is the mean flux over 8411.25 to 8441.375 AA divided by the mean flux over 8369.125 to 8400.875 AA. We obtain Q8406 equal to 0.93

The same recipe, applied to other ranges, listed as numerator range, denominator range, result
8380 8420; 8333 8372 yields 0.98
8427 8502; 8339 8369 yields 0.97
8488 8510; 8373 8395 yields 0.93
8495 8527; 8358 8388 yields 0.94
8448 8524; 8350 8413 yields 0.96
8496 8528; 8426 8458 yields 0.96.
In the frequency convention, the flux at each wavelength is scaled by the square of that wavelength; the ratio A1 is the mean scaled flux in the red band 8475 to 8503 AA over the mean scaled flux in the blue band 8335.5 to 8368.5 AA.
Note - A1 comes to 0.98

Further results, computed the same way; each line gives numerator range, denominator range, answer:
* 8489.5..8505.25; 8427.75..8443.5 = 0.96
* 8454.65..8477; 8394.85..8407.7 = 0.97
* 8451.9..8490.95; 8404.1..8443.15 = 1.05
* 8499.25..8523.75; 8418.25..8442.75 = 1.06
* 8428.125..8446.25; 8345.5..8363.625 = 0.98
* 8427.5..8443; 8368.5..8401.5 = 0.95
